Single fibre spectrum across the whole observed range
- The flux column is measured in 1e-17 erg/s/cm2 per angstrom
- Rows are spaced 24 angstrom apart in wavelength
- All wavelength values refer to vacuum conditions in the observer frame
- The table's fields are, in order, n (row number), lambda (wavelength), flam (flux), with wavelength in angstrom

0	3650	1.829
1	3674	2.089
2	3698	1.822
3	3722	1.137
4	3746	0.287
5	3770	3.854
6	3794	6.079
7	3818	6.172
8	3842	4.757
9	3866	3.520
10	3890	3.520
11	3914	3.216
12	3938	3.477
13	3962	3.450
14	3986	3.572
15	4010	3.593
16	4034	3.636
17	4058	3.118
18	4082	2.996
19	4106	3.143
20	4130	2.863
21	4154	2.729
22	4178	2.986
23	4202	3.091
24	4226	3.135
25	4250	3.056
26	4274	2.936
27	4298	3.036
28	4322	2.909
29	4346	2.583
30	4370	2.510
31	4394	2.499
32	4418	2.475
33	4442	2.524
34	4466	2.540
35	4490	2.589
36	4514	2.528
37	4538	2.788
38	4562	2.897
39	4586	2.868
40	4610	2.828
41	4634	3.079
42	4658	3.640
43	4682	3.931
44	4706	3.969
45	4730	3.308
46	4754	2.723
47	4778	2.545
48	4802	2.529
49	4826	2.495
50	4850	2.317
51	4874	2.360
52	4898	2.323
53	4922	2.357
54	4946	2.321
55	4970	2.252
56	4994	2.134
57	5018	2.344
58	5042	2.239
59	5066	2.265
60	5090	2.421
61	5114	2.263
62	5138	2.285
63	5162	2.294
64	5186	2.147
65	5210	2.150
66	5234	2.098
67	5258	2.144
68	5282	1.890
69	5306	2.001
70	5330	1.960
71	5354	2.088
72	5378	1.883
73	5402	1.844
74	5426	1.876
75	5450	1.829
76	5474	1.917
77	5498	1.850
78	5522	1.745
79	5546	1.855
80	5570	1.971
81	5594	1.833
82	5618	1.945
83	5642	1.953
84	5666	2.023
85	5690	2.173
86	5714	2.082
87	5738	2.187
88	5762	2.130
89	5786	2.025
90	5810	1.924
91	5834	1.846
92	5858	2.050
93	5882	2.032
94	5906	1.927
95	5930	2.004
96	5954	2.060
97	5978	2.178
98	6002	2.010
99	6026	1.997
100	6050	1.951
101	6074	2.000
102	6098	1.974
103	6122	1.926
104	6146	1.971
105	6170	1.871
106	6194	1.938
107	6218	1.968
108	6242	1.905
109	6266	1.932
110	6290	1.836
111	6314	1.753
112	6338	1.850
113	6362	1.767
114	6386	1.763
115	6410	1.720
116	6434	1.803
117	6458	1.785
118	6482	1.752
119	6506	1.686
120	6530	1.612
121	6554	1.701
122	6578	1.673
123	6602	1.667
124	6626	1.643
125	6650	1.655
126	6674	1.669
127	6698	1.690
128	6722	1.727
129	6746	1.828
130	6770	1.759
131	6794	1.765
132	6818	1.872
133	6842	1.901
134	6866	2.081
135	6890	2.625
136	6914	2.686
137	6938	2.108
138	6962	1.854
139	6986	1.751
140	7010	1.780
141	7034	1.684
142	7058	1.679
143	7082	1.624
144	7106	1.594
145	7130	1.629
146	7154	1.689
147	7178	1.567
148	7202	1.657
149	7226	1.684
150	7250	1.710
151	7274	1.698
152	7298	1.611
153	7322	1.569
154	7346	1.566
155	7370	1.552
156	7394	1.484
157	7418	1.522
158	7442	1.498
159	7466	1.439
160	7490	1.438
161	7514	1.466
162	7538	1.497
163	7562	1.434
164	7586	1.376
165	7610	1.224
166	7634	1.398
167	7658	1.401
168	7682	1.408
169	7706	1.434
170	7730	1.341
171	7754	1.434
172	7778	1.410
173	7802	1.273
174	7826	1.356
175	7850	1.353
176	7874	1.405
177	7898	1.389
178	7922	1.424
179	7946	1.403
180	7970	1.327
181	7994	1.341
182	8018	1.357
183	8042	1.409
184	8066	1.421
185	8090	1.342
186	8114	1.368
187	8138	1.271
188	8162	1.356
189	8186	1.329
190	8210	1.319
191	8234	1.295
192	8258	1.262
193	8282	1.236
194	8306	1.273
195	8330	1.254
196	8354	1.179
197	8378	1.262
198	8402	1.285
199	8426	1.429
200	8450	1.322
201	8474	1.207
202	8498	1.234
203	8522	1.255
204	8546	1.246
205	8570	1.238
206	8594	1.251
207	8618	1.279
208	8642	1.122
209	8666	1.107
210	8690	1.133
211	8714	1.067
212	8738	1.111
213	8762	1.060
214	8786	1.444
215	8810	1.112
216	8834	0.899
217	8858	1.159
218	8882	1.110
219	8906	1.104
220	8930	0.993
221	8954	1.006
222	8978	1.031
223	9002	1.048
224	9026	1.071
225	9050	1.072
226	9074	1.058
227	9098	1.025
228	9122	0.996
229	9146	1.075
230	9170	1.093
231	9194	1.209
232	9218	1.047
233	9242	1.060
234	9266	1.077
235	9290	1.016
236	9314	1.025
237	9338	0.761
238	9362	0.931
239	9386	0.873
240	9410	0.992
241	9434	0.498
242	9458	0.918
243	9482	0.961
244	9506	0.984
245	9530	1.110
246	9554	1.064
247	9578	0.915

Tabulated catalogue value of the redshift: 1.46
